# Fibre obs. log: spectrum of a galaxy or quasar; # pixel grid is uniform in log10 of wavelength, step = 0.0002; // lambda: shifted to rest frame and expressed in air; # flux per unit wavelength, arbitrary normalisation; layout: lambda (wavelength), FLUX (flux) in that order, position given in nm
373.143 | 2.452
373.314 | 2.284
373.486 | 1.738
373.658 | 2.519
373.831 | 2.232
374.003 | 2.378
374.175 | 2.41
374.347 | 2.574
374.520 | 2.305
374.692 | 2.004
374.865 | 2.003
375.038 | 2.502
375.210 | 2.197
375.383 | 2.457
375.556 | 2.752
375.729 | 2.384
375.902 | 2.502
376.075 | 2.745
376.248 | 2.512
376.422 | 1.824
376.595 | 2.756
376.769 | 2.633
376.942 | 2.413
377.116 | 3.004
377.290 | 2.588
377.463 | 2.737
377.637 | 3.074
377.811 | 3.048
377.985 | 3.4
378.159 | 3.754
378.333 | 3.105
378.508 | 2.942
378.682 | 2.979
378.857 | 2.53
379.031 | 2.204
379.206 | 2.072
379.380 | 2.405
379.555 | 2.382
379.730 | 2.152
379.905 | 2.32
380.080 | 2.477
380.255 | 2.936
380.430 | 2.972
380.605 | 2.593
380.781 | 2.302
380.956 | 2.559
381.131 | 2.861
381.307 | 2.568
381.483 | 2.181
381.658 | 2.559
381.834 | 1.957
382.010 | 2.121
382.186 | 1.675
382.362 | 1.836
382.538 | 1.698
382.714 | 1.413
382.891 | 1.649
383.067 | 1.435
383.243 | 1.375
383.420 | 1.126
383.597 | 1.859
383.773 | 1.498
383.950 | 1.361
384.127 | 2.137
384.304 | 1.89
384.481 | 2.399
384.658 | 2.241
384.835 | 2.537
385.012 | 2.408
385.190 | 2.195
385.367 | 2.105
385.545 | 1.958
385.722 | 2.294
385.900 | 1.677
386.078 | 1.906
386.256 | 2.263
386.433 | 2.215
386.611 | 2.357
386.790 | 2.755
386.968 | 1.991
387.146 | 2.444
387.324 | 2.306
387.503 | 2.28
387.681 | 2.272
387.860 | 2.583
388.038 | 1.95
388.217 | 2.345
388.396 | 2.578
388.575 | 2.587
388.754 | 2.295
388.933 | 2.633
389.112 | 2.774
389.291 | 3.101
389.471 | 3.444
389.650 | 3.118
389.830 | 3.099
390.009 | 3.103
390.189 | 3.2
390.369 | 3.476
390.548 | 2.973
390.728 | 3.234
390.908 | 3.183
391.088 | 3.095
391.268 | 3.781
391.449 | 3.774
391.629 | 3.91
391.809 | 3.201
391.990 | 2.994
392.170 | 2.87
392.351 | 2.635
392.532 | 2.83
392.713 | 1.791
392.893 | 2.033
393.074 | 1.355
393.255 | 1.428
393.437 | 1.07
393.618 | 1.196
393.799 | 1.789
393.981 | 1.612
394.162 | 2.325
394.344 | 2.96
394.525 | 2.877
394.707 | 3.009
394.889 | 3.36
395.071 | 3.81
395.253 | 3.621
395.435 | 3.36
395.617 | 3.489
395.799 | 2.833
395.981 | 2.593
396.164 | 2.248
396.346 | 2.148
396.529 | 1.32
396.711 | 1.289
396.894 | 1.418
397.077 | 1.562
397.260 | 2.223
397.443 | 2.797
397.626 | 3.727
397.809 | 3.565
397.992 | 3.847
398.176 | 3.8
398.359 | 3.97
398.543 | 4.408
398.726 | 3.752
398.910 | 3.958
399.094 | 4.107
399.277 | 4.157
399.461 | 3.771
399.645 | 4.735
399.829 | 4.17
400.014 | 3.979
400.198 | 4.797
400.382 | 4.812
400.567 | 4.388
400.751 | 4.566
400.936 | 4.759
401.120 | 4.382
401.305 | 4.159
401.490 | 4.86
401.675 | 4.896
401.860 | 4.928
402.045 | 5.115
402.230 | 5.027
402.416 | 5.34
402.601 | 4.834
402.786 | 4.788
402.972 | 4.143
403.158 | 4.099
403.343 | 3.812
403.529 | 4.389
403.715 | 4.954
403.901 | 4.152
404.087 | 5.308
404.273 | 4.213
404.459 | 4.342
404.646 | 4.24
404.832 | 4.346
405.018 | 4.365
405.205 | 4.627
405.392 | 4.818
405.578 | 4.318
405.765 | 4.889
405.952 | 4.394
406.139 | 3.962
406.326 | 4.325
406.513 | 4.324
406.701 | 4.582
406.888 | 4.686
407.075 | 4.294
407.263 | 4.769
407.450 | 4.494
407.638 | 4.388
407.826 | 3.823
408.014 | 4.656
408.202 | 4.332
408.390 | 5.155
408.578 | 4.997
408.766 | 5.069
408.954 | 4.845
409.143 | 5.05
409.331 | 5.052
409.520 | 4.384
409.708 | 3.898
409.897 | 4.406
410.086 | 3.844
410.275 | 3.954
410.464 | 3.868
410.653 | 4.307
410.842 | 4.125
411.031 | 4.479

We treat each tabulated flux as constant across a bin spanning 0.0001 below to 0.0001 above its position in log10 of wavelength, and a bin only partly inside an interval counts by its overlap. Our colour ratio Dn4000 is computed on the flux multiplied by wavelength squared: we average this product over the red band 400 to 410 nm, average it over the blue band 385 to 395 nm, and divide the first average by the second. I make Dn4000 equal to 1.93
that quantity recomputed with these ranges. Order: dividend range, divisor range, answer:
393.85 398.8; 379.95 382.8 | 1.35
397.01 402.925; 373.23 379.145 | 1.85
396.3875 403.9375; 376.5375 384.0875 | 1.88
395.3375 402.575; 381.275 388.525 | 1.96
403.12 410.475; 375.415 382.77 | 2.04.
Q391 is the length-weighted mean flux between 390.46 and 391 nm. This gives 3.13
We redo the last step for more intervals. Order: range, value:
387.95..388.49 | 2.29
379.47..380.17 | 2.33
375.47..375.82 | 2.57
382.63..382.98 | 1.53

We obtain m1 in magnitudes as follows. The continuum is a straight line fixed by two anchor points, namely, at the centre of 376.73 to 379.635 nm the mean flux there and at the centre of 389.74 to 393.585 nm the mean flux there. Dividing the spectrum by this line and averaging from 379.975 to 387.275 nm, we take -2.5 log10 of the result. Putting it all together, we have 0.30 mag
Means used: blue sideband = 2.78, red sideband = 2.79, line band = 2.12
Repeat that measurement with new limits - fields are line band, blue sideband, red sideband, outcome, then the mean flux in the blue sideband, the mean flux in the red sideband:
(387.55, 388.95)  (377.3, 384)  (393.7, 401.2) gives 0.16 mag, 2.32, 3.32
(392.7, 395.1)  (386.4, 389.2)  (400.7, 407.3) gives 0.44 mag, 2.4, 4.55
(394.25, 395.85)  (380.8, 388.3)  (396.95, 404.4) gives 0.07 mag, 2.08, 4.22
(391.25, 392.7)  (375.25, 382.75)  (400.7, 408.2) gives 0.13 mag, 2.53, 4.53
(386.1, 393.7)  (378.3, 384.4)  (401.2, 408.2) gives 0.15 mag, 2.17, 4.53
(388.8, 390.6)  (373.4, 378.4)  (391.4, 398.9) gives -0.15 mag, 2.57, 2.71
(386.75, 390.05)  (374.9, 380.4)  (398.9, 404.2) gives 0.32 mag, 2.64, 4.54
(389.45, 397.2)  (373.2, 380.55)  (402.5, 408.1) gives 0.34 mag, 2.55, 4.45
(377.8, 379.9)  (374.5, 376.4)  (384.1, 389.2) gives -0.16 mag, 2.38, 2.29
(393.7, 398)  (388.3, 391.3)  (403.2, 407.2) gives 0.33 mag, 3.02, 4.44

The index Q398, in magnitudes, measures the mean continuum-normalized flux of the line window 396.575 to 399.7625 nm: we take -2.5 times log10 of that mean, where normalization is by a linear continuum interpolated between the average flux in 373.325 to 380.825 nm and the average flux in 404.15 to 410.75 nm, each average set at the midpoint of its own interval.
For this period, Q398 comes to 0.167 mag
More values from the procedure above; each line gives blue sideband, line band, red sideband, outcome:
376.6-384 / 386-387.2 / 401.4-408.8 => 0.27 mag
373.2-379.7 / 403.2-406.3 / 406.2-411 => -0.05 mag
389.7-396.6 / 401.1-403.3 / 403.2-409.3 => -0.18 mag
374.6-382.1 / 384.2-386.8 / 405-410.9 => 0.35 mag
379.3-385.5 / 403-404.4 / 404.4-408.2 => -0.06 mag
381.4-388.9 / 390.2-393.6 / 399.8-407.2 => 0.08 mag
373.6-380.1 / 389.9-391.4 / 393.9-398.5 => -0.19 mag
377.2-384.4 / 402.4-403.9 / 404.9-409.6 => -0.06 mag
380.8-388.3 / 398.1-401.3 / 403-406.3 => -0.11 mag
